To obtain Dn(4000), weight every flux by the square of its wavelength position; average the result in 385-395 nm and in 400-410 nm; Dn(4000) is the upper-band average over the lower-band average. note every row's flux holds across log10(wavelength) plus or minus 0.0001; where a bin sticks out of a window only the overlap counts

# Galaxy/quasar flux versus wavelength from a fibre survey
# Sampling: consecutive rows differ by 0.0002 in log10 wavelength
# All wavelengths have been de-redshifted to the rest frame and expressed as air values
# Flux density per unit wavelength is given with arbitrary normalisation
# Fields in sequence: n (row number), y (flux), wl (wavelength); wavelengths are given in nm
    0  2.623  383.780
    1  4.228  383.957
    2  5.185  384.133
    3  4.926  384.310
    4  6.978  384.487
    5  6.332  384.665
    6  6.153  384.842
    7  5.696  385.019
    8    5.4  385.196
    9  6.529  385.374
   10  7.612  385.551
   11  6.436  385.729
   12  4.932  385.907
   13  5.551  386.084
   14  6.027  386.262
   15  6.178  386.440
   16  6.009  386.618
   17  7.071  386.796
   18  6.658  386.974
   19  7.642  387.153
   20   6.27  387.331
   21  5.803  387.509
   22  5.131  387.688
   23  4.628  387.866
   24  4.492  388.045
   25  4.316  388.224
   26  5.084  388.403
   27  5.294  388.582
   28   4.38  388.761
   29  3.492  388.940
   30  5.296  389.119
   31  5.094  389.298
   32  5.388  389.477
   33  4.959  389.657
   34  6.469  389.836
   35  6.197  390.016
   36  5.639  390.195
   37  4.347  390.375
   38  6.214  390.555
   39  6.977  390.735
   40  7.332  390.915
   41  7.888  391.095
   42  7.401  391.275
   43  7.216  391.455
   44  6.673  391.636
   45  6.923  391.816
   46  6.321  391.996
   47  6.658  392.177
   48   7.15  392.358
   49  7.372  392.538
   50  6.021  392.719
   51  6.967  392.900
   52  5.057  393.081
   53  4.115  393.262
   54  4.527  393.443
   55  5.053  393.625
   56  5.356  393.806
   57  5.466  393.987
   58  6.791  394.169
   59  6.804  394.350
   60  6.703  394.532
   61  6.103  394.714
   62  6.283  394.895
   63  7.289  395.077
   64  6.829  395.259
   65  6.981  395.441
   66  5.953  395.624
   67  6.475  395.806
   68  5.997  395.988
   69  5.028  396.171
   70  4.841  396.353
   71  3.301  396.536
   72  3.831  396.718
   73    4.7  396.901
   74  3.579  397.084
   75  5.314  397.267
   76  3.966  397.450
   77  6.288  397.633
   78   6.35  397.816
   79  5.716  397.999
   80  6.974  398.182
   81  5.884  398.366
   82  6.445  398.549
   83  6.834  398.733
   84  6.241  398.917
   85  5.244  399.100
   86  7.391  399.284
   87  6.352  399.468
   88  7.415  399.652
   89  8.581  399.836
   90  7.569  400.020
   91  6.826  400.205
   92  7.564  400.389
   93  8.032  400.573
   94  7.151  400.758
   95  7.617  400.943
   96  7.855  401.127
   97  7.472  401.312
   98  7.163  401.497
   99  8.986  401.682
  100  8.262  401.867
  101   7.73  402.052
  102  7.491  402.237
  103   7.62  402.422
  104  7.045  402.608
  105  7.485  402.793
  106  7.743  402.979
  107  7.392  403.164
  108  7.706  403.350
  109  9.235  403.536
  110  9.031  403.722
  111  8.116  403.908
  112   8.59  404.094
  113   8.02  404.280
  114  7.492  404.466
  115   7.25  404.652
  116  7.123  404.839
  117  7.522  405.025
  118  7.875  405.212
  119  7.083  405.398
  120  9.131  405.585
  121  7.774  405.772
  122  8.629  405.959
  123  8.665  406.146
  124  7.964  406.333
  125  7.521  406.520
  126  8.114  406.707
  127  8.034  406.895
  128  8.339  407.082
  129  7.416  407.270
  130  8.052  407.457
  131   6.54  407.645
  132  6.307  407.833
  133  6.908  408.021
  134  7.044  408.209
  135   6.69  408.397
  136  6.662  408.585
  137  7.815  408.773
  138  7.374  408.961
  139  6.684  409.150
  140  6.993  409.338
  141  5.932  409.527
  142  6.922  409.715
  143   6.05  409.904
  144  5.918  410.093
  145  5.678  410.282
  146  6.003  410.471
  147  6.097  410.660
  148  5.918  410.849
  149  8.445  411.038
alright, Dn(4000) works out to 1.4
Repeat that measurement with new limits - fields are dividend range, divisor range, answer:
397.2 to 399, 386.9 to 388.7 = 1.15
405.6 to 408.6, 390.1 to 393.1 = 1.24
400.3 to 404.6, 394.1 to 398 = 1.43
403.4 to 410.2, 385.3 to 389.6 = 1.47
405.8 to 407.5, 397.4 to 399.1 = 1.38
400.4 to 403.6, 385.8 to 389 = 1.51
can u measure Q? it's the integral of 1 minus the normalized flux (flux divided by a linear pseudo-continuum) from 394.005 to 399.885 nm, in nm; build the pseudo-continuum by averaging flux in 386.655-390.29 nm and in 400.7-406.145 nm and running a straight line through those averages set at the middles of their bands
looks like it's 0.72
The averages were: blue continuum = 5.47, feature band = 5.99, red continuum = 7.87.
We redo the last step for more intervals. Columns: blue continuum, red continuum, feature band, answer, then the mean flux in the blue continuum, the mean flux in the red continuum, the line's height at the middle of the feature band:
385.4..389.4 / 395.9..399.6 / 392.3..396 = -0.39 nm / 5.62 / 5.54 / 5.57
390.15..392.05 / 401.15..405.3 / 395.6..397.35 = 0.56 nm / 6.66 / 7.83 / 7.18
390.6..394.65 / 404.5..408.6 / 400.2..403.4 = -0.20 nm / 6.39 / 7.59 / 7.18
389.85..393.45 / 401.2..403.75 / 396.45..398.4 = 0.58 nm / 6.39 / 7.85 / 7.17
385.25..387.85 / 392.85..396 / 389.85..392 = -0.17 nm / 6.22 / 6.03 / 6.11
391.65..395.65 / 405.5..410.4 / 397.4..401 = -0.06 nm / 6.23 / 7.26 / 6.63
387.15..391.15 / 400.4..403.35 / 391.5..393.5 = -0.05 nm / 5.52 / 7.67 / 6.08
